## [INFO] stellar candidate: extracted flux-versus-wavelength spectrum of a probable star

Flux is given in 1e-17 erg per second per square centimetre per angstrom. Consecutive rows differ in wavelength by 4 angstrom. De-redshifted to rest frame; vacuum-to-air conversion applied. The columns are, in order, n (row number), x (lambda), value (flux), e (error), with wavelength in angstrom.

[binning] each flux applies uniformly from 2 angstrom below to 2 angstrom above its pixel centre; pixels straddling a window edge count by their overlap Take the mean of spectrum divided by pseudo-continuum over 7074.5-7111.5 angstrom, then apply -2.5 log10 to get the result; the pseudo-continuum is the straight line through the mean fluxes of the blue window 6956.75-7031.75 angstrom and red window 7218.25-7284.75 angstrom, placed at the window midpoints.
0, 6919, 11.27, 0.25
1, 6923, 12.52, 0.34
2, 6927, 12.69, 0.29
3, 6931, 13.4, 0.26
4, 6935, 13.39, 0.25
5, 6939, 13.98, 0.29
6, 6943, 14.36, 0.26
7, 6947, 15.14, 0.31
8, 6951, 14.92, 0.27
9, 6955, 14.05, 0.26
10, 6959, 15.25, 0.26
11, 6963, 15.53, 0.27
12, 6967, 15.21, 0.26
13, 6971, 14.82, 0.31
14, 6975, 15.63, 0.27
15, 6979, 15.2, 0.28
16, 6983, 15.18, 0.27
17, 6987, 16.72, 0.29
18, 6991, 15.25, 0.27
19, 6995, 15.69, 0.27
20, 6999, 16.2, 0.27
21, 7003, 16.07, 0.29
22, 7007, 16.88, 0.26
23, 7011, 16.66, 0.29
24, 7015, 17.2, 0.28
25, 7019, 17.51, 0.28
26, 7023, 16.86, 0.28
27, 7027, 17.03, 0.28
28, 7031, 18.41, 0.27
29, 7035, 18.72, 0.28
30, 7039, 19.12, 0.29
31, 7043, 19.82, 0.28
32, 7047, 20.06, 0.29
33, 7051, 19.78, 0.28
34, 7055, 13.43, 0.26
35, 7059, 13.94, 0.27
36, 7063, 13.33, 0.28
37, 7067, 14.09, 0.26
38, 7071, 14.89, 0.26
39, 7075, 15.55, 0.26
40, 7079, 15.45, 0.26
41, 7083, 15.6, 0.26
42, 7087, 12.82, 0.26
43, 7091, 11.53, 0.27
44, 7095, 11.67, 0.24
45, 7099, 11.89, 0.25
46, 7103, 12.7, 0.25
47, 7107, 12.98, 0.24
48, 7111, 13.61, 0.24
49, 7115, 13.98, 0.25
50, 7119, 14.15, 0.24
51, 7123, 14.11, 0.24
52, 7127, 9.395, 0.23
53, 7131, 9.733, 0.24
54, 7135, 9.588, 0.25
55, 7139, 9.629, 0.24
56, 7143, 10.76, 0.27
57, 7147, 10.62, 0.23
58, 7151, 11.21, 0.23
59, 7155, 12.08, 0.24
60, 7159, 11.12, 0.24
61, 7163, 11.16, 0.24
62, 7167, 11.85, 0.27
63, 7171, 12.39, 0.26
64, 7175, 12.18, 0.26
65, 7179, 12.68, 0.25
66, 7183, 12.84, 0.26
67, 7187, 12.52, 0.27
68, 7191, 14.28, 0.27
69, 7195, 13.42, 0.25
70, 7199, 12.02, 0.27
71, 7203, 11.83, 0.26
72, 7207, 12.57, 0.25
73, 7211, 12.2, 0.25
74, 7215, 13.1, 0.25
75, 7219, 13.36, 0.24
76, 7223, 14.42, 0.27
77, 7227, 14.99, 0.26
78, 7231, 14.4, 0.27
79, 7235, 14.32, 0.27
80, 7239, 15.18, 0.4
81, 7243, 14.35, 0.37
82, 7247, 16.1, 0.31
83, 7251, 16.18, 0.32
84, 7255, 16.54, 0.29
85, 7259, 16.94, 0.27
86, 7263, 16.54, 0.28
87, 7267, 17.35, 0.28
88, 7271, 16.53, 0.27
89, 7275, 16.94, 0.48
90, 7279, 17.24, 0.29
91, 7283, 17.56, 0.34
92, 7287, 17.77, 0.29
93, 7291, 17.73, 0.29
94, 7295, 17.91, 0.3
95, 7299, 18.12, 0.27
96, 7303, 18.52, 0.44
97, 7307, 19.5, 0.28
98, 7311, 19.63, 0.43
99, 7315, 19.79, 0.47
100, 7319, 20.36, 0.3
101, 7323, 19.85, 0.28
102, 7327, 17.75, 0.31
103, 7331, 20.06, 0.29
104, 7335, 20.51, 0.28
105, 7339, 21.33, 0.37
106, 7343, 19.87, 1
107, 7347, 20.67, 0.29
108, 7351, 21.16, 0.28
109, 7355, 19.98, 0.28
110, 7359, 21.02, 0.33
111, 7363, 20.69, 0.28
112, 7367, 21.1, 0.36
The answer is 0.20 mag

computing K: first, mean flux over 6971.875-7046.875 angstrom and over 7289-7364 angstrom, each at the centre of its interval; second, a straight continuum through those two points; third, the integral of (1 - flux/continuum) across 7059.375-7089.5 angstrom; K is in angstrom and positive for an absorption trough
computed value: 5.3 angstrom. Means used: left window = 16.9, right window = 19.7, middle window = 14.5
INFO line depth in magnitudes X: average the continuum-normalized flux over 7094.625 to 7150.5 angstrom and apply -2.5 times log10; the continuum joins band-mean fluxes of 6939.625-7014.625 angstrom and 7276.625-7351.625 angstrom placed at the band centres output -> 0.40 mag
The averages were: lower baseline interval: 15.5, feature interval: 11.8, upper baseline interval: 19.2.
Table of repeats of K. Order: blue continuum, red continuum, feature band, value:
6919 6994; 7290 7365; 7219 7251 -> 6.3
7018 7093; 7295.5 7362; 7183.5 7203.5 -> 5.7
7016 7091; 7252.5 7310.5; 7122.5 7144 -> 8.3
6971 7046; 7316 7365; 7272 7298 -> 2.9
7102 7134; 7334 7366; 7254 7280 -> 1.3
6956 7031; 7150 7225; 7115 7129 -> 1.0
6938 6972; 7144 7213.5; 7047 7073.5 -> -3.4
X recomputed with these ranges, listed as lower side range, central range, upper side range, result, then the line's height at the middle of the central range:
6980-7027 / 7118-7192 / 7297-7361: 0.48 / 18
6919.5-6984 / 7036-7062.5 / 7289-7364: -0.11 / 15.8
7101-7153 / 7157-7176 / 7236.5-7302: 0.13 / 13.1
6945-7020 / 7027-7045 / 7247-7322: -0.17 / 16.1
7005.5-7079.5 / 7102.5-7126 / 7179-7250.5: 0.15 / 15.5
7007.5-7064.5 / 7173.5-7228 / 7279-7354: 0.38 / 18.5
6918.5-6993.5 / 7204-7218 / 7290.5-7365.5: 0.39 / 18.1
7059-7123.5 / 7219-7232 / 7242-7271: 0.10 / 15.9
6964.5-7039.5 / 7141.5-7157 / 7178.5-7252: 0.29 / 14.6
